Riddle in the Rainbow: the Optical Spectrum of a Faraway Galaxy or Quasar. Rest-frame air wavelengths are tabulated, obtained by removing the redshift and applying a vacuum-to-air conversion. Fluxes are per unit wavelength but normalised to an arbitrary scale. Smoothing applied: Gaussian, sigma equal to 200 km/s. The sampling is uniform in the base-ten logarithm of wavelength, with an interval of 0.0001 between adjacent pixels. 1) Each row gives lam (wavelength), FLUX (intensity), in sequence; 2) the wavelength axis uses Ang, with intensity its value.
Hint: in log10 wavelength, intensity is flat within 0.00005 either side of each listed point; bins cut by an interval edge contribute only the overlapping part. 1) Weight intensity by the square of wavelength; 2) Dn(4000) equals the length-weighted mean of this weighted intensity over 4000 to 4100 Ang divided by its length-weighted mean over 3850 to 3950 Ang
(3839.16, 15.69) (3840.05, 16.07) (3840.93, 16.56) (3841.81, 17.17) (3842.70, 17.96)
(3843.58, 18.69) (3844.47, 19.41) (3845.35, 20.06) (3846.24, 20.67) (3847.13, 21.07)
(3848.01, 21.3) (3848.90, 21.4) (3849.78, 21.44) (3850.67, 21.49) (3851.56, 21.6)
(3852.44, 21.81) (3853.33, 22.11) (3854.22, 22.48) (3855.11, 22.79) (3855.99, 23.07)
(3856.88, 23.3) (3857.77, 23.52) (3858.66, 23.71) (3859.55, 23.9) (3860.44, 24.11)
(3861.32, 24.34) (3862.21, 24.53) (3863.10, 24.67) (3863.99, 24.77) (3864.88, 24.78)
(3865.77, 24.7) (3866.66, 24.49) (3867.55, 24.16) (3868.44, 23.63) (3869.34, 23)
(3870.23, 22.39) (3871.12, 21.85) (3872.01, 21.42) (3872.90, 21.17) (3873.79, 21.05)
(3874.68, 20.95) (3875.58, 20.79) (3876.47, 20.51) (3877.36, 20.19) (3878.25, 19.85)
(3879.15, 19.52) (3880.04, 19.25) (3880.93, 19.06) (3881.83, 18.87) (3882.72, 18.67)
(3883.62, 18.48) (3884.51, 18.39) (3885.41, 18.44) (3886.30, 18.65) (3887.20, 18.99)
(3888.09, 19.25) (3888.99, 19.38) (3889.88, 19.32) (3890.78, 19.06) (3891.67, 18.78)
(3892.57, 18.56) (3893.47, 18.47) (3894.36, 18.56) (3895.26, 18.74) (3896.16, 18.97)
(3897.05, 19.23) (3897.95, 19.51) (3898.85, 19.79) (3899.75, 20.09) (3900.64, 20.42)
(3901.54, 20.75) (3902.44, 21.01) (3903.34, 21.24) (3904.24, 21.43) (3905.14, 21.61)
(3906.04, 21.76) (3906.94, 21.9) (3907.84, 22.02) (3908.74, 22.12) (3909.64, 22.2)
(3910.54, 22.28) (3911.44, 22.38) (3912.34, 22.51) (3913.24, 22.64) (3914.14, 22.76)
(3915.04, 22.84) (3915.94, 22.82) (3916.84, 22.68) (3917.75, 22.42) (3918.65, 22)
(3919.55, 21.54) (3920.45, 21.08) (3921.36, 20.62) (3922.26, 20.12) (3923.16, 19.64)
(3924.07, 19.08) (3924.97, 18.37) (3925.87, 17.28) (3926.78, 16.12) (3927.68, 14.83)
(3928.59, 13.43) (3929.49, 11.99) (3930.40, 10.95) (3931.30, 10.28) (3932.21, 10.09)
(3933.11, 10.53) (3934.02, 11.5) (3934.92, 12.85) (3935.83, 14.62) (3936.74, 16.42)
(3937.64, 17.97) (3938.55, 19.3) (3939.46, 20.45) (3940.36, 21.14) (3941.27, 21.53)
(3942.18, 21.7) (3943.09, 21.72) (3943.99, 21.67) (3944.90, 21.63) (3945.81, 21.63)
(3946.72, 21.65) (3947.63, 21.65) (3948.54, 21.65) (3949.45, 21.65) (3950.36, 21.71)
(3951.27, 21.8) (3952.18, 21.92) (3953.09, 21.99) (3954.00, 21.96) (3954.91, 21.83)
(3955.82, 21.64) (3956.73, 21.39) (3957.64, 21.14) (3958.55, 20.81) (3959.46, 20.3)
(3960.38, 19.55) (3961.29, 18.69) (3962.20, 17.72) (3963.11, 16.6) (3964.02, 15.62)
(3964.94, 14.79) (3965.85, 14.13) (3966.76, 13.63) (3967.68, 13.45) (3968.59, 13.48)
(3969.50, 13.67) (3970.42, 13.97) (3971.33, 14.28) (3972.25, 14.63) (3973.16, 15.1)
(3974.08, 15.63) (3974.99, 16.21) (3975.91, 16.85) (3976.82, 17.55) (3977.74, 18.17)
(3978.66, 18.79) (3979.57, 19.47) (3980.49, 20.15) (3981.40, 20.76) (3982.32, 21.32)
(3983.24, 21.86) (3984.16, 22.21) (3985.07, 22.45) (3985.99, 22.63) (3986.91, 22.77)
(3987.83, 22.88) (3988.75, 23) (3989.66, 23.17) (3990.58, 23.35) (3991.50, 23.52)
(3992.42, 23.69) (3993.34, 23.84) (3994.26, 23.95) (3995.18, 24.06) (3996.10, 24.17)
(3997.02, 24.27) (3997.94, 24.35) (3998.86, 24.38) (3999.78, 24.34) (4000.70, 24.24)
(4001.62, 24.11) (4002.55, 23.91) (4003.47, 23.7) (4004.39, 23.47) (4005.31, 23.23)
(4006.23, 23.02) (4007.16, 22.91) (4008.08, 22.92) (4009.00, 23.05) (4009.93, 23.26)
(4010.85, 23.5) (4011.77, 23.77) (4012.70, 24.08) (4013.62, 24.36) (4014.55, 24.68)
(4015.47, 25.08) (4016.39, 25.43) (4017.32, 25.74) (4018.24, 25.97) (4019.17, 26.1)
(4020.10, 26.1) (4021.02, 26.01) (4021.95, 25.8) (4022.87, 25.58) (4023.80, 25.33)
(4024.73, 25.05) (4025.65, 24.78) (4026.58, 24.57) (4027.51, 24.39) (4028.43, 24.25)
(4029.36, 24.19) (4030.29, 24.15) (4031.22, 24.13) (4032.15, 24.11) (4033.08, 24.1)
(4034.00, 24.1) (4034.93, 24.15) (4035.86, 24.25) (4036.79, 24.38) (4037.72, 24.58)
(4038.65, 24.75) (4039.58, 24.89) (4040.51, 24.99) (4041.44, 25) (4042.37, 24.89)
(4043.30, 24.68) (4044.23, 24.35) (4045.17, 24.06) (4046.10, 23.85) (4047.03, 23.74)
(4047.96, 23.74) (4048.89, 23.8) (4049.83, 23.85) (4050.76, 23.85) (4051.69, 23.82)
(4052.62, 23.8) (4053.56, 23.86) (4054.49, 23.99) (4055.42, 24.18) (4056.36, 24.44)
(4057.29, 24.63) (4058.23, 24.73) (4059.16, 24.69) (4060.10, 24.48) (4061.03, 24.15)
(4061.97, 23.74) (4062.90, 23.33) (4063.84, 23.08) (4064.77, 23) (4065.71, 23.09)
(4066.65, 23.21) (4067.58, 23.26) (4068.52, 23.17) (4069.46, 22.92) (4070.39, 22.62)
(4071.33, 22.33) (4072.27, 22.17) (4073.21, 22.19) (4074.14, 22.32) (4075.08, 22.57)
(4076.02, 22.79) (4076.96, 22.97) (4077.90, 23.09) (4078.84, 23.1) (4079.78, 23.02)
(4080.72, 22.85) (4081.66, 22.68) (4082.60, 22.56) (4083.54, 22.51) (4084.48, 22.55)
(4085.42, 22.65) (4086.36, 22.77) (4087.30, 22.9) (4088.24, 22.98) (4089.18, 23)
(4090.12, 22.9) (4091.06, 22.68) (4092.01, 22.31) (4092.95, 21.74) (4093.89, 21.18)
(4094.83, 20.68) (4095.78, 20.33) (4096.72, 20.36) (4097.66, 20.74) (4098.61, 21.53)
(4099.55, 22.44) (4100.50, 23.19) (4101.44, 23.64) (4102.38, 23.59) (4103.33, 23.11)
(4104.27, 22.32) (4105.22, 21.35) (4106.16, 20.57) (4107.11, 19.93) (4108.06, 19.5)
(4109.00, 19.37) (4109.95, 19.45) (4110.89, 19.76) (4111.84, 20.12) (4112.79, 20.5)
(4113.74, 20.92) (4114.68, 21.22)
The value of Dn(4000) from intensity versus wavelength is 1.26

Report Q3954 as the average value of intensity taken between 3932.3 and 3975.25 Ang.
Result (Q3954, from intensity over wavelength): 18.2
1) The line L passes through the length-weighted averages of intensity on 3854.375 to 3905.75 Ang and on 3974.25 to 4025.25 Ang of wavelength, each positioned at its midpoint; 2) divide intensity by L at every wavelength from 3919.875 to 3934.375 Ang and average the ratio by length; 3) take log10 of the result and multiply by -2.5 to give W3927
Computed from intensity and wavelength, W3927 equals 0.377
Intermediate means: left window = 21.1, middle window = 15.4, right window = 23.1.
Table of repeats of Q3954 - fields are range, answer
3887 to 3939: 18.9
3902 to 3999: 19.6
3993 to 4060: 24.3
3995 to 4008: 23.8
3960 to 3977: 15.5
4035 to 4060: 24.3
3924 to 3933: 13.9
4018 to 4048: 24.7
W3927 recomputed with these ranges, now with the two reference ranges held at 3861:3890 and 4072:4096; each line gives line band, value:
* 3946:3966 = 0.08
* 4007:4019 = -0.11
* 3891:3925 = 0.03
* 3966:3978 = 0.40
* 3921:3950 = 0.22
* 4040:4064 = -0.09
